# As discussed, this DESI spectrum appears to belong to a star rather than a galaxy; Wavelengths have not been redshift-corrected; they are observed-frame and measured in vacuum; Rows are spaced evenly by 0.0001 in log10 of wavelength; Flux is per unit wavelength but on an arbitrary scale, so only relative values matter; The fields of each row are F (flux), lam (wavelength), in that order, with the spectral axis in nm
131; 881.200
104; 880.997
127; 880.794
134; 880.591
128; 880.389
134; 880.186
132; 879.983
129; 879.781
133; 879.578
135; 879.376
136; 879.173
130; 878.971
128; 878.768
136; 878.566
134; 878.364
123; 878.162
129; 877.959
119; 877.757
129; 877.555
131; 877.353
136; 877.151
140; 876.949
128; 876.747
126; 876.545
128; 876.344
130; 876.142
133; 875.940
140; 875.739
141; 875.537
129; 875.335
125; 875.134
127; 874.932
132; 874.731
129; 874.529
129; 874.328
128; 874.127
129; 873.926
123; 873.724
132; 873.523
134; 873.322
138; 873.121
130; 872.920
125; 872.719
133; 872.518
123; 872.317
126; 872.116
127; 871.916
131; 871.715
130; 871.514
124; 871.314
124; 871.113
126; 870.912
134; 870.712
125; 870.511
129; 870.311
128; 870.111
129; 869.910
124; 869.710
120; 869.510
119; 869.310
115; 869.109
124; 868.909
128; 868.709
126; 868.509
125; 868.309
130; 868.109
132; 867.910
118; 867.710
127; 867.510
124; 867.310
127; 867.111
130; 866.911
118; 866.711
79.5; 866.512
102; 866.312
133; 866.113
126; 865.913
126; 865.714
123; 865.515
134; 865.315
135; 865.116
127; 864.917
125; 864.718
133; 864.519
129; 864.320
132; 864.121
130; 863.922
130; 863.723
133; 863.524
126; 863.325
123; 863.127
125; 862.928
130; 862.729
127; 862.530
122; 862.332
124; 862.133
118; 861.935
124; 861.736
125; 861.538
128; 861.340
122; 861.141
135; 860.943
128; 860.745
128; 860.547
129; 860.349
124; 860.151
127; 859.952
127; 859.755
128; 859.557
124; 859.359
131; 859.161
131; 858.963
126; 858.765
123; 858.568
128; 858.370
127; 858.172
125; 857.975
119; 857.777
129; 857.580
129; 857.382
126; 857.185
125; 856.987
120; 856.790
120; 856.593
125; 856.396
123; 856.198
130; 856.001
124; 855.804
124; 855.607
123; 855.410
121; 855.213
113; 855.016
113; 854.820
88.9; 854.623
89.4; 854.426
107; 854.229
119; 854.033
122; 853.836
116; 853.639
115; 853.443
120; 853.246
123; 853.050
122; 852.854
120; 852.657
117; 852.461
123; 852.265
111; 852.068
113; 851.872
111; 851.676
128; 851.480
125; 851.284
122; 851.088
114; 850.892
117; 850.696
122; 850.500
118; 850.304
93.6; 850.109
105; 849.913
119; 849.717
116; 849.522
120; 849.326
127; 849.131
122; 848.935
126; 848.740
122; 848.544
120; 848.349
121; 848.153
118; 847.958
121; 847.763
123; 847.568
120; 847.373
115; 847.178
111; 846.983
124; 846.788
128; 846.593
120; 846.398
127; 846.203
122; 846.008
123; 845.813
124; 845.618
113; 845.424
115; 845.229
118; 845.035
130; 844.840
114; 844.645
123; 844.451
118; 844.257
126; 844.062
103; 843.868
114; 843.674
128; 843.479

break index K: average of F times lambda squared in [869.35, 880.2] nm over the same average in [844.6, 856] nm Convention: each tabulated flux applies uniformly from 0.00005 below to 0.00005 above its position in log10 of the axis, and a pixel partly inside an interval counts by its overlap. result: 1.16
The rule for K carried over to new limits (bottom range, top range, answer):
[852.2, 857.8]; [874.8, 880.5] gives 1.16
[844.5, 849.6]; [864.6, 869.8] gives 1.07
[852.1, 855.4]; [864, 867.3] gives 1.11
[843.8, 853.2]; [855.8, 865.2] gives 1.09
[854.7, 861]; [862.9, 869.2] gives 1.02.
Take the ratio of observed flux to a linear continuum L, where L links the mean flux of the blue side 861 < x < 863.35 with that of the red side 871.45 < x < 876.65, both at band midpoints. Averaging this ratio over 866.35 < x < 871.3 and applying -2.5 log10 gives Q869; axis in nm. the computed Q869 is 0.04 mag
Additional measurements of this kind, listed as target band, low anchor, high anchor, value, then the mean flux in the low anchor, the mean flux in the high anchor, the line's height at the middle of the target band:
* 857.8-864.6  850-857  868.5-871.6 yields -0.05 mag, 117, 125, 121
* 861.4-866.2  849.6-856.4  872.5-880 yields -0.04 mag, 116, 131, 123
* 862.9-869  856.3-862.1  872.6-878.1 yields 0.02 mag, 126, 130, 128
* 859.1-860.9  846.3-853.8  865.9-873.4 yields -0.05 mag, 119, 125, 122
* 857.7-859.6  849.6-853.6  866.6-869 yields -0.05 mag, 117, 126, 121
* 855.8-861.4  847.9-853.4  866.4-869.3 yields -0.06 mag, 118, 121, 120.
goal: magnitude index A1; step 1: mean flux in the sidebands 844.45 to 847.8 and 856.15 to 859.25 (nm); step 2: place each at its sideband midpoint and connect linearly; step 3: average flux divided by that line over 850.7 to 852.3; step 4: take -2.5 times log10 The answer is 0.04 mag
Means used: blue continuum 121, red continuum 125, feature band 118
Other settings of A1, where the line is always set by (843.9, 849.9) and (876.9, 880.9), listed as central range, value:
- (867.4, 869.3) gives 0.025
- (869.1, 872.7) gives 0.019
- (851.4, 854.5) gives 0.057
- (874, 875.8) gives -0.010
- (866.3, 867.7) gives 0.096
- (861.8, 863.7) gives 0.002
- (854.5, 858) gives 0.025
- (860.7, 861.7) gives -0.019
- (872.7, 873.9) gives -0.012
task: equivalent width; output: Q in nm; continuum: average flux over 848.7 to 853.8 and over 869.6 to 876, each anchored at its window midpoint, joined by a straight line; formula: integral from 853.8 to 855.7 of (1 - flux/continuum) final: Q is 0.13 nm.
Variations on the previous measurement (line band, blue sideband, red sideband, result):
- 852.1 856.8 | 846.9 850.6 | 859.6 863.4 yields 0.163 nm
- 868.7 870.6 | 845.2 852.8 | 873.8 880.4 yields 0.056 nm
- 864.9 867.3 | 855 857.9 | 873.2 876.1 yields 0.110 nm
